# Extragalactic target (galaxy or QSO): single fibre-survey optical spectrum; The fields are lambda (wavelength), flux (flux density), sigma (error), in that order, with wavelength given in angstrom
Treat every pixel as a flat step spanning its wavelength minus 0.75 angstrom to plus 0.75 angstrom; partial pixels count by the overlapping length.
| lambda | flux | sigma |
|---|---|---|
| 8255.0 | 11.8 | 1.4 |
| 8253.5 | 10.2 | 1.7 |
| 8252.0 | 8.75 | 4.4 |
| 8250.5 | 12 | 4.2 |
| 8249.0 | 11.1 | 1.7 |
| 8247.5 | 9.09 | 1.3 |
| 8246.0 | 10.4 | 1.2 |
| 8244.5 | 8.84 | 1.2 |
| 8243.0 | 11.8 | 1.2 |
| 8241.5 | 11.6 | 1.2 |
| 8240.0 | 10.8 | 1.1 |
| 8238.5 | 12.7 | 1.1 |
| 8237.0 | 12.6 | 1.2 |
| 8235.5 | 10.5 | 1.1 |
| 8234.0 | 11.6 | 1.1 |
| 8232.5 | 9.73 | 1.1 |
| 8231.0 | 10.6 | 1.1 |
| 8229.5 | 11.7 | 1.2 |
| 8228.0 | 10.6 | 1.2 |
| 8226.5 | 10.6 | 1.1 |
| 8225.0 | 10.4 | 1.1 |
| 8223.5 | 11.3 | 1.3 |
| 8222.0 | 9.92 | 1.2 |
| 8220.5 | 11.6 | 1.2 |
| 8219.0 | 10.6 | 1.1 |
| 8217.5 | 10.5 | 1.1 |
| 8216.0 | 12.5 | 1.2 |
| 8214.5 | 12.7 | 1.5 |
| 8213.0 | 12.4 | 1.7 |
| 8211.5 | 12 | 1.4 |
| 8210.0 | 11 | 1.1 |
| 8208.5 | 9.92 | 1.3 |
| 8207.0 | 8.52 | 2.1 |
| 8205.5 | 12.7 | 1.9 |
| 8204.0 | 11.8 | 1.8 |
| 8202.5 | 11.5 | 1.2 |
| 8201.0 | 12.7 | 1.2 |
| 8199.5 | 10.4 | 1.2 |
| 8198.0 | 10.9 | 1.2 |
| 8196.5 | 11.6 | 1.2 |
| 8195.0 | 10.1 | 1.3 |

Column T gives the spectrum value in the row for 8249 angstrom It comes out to 11.1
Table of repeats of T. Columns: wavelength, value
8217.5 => 10.5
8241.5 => 11.6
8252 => 8.75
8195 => 10.1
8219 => 10.6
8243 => 11.8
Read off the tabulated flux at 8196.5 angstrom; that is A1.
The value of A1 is 11.6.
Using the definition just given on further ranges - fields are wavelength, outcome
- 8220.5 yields 11.6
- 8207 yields 8.52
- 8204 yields 11.8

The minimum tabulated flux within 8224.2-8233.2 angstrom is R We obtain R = 9.73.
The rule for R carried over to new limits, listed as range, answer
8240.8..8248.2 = 8.84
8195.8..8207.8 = 8.52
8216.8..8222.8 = 9.92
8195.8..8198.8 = 10.9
